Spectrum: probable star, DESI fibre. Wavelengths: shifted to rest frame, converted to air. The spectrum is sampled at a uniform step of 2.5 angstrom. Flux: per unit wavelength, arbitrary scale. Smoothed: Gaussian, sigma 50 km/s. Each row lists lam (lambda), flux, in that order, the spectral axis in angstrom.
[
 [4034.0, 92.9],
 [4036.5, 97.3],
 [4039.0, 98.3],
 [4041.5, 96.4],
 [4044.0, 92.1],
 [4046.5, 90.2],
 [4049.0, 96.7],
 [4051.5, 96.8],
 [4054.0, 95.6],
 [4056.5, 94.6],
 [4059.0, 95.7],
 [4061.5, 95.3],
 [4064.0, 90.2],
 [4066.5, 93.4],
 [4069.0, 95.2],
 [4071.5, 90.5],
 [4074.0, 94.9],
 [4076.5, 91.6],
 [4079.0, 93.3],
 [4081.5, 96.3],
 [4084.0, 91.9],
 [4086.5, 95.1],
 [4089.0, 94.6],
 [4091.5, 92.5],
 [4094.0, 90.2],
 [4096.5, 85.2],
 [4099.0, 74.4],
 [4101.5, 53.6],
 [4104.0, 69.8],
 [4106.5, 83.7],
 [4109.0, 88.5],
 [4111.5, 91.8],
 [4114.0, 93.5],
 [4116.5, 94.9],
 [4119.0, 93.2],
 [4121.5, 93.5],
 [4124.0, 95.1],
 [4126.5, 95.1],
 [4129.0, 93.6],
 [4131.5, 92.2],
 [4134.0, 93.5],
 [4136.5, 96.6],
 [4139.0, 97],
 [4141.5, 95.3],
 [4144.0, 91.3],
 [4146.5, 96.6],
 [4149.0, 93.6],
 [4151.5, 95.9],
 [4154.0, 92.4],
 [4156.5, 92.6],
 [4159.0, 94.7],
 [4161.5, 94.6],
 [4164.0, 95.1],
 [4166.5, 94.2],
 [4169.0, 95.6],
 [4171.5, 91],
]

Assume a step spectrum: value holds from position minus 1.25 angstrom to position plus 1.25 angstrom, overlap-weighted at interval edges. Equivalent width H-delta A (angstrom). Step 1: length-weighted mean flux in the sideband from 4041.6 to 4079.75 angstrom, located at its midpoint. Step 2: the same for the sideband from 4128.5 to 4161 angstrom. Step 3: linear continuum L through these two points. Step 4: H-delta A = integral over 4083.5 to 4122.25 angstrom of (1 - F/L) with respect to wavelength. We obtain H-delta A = 3.1 angstrom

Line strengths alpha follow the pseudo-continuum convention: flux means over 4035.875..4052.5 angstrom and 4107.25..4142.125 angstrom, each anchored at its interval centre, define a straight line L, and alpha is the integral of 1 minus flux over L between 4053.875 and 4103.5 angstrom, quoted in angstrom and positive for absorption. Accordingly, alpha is 2.5 angstrom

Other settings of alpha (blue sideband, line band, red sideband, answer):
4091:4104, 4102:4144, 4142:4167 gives -3.0 angstrom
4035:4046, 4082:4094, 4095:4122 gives -0.8 angstrom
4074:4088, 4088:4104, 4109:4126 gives 2.2 angstrom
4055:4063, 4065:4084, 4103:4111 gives -0.5 angstrom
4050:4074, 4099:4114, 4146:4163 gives 2.5 angstrom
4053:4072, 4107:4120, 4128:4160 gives 0.3 angstrom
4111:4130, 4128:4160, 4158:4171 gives 0.0 angstrom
